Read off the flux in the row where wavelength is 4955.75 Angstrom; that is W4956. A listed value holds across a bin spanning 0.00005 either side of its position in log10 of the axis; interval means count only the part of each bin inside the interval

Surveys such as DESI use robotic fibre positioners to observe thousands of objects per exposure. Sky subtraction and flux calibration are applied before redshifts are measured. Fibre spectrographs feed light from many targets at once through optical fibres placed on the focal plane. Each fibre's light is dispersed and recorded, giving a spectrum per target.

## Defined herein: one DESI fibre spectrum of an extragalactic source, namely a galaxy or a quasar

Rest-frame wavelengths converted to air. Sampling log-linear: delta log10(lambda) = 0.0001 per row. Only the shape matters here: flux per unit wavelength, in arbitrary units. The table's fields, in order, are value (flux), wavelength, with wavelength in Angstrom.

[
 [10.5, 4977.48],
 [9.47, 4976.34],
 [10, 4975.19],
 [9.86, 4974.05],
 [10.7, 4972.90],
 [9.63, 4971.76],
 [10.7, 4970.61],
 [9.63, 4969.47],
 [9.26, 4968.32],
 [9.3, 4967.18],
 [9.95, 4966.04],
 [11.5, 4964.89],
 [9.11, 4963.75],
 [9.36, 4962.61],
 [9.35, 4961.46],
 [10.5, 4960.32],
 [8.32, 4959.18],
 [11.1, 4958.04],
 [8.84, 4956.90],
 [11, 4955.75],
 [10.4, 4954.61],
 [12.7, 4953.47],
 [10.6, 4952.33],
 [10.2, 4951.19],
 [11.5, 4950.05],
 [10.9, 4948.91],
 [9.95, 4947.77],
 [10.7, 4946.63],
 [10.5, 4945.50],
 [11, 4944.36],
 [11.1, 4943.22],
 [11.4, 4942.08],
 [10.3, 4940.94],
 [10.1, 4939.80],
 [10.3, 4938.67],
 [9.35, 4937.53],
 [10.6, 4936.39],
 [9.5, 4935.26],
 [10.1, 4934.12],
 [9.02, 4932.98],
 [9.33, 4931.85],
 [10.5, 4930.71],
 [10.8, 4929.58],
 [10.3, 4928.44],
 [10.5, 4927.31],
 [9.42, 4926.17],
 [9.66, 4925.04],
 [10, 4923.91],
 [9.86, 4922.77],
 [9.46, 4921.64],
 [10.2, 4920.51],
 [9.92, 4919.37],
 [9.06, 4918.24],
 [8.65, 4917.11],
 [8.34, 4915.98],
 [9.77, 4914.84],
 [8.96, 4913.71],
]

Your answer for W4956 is 11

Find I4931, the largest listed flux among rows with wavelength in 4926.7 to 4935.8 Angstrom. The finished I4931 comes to 10.8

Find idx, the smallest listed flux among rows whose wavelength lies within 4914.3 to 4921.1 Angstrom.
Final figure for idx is 8.34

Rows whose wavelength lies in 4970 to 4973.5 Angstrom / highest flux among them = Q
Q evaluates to 10.7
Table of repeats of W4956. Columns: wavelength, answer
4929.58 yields 10.8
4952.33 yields 10.6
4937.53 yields 9.35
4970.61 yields 10.7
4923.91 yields 10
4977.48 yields 10.5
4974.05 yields 9.86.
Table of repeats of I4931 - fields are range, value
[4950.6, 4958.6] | 12.7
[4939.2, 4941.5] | 10.3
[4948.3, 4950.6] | 11.5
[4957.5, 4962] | 11.1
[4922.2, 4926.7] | 10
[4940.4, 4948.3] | 11.4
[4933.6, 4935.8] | 10.1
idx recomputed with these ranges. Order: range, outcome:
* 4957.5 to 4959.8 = 8.32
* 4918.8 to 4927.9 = 9.42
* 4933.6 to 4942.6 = 9.35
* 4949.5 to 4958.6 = 8.84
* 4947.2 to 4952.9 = 9.95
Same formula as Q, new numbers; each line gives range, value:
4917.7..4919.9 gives 9.92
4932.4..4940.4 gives 10.6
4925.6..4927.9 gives 10.5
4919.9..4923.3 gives 10.2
